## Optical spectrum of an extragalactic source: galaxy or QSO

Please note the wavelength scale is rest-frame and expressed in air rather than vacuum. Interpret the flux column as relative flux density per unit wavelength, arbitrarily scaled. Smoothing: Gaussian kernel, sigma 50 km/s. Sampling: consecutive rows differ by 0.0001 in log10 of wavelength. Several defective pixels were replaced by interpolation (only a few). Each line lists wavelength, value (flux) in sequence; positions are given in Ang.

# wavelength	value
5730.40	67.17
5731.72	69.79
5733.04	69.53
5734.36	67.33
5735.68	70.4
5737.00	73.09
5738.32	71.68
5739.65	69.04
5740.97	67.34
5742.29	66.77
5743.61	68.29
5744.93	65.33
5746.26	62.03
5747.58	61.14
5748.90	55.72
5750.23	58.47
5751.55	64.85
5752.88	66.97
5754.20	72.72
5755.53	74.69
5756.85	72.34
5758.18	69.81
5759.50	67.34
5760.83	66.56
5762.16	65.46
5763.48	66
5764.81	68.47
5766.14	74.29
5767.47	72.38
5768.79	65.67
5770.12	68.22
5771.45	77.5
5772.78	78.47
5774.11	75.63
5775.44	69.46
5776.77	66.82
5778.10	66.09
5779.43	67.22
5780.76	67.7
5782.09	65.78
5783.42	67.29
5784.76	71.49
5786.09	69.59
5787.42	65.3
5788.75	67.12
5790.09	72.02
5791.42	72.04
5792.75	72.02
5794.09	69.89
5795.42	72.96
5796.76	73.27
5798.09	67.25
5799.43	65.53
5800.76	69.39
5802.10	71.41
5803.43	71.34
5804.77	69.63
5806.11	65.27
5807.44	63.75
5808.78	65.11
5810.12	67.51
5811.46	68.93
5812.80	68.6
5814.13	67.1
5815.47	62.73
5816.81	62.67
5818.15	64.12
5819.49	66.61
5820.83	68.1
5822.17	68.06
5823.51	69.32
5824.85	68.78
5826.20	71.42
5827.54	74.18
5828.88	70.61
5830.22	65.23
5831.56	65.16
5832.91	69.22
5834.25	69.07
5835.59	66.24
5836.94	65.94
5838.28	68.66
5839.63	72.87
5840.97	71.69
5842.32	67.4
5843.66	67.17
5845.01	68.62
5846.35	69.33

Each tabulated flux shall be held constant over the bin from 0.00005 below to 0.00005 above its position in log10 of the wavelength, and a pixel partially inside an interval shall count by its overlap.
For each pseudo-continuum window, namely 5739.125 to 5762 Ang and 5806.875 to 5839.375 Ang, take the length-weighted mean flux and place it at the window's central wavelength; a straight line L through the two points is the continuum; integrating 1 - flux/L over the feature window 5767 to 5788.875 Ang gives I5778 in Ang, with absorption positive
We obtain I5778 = -0.90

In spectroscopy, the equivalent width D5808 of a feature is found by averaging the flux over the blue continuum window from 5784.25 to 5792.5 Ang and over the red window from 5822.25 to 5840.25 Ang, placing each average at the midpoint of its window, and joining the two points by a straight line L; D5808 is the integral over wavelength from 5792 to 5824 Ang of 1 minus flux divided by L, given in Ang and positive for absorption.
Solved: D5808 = 0.7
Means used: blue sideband 69.7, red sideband 68.9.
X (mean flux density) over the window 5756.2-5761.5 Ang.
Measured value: 68.9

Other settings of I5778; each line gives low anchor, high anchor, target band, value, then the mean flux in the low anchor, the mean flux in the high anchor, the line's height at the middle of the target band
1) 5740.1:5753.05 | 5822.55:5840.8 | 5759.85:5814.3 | -2.4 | 63.7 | 69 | 66.2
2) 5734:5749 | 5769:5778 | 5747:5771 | 0.8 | 66.9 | 71.9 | 69.6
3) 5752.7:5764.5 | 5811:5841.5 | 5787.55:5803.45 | -0.4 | 69.2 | 68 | 68.6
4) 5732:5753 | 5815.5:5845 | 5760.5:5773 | -0.6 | 66.2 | 68.1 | 66.7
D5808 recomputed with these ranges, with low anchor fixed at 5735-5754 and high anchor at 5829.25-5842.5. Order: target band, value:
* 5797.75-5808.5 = -0.1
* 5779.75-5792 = -0.3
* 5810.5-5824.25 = 0.2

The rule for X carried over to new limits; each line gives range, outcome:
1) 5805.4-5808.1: 64.7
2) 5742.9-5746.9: 65.2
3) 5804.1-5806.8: 67.5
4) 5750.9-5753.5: 65.8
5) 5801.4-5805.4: 70.8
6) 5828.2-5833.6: 67.6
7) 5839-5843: 70.7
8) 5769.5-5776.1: 73.9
